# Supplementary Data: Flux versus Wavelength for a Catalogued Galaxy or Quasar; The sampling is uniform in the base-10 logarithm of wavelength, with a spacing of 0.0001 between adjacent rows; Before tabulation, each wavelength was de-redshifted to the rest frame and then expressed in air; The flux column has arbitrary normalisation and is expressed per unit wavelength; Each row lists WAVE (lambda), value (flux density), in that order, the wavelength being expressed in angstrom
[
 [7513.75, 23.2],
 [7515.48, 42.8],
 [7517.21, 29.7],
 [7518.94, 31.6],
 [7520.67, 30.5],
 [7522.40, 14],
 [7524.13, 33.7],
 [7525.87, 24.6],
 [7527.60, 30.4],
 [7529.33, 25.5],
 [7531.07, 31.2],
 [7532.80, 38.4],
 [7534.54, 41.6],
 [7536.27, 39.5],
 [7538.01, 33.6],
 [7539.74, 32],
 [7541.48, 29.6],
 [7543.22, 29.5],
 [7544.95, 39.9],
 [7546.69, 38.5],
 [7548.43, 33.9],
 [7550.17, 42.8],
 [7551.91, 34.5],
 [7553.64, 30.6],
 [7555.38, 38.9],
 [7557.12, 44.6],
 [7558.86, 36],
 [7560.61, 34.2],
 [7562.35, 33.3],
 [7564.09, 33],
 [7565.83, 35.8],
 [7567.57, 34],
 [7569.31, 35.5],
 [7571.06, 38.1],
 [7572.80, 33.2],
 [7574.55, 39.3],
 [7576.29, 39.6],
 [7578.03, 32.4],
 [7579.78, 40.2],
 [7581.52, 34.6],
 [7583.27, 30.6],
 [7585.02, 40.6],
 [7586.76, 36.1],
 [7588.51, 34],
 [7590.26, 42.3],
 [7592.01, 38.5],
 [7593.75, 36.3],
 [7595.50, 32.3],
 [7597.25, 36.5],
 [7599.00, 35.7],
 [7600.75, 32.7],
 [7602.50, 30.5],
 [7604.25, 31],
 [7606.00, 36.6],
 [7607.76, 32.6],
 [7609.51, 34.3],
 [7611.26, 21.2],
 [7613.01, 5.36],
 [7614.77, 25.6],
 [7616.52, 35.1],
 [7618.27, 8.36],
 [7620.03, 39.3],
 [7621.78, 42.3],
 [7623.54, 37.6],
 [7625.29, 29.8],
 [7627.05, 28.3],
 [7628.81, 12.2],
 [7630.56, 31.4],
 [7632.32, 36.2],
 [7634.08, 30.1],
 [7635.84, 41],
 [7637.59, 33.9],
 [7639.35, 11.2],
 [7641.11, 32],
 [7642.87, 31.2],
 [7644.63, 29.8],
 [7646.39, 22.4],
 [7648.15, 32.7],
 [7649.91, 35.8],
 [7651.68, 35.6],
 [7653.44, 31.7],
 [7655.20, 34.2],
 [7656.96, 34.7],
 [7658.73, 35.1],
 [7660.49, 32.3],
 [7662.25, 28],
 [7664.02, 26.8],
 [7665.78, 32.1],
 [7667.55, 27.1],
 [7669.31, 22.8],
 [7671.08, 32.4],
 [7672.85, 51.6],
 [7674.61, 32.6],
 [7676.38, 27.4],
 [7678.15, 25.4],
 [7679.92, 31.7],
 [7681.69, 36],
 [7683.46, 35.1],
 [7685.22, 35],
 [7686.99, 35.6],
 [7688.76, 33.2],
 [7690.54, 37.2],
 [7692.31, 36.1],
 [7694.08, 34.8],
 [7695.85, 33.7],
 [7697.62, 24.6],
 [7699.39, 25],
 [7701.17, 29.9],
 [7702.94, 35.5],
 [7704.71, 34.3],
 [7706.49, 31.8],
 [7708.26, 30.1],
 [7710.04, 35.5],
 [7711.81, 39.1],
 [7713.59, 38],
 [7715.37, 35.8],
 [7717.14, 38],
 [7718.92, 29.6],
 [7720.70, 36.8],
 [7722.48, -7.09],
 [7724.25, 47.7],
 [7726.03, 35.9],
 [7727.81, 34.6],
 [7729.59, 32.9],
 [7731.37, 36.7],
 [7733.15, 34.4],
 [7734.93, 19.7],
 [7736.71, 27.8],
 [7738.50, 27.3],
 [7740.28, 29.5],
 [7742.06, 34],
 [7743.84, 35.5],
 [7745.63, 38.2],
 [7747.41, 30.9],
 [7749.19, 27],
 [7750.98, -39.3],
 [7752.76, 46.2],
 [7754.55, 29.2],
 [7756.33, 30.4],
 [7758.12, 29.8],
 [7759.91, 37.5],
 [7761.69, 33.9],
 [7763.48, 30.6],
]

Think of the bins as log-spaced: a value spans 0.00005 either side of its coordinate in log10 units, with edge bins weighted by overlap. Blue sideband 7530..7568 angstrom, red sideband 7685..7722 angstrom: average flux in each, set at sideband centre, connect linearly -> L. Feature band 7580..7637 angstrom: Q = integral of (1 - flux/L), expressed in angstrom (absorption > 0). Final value 4.64 angstrom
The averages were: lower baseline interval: 35.7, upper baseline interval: 33.3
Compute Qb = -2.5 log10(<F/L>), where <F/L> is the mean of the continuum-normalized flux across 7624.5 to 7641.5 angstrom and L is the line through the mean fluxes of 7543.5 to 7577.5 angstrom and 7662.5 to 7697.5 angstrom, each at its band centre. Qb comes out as 0.20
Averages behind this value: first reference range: 36.5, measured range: 28.5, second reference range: 32.7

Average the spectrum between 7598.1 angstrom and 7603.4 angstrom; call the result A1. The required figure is 33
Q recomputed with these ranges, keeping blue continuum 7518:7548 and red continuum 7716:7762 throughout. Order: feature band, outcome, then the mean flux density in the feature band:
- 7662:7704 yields -3.2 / 32.1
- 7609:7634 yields 2.5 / 27.6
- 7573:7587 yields -2.3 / 36.5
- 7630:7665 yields -1.0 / 31.3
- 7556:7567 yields -1.6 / 36.1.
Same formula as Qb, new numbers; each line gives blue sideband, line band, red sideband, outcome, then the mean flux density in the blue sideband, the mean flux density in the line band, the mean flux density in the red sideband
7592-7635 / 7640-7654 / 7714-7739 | -0.022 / 30.2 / 31.1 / 30.9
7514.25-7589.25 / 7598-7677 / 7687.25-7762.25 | 0.073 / 34.4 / 30.5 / 30.8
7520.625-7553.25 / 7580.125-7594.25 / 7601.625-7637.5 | -0.191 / 32.9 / 36.8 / 29.5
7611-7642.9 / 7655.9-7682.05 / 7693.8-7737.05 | -0.064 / 28.1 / 31.7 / 31.8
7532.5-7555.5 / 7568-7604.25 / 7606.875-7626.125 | -0.141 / 35.8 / 35.8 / 28.3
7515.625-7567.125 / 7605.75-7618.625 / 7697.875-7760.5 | 0.280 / 33.6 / 25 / 30.1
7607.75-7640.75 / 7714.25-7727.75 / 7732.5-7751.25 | -0.184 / 28.2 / 31.3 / 26.1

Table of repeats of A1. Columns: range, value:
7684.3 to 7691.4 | 35.2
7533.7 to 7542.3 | 35.3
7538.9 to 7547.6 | 33.9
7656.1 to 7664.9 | 31.4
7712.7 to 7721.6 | 35.6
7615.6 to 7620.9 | 27.6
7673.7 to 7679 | 28.6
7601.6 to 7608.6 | 32.6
